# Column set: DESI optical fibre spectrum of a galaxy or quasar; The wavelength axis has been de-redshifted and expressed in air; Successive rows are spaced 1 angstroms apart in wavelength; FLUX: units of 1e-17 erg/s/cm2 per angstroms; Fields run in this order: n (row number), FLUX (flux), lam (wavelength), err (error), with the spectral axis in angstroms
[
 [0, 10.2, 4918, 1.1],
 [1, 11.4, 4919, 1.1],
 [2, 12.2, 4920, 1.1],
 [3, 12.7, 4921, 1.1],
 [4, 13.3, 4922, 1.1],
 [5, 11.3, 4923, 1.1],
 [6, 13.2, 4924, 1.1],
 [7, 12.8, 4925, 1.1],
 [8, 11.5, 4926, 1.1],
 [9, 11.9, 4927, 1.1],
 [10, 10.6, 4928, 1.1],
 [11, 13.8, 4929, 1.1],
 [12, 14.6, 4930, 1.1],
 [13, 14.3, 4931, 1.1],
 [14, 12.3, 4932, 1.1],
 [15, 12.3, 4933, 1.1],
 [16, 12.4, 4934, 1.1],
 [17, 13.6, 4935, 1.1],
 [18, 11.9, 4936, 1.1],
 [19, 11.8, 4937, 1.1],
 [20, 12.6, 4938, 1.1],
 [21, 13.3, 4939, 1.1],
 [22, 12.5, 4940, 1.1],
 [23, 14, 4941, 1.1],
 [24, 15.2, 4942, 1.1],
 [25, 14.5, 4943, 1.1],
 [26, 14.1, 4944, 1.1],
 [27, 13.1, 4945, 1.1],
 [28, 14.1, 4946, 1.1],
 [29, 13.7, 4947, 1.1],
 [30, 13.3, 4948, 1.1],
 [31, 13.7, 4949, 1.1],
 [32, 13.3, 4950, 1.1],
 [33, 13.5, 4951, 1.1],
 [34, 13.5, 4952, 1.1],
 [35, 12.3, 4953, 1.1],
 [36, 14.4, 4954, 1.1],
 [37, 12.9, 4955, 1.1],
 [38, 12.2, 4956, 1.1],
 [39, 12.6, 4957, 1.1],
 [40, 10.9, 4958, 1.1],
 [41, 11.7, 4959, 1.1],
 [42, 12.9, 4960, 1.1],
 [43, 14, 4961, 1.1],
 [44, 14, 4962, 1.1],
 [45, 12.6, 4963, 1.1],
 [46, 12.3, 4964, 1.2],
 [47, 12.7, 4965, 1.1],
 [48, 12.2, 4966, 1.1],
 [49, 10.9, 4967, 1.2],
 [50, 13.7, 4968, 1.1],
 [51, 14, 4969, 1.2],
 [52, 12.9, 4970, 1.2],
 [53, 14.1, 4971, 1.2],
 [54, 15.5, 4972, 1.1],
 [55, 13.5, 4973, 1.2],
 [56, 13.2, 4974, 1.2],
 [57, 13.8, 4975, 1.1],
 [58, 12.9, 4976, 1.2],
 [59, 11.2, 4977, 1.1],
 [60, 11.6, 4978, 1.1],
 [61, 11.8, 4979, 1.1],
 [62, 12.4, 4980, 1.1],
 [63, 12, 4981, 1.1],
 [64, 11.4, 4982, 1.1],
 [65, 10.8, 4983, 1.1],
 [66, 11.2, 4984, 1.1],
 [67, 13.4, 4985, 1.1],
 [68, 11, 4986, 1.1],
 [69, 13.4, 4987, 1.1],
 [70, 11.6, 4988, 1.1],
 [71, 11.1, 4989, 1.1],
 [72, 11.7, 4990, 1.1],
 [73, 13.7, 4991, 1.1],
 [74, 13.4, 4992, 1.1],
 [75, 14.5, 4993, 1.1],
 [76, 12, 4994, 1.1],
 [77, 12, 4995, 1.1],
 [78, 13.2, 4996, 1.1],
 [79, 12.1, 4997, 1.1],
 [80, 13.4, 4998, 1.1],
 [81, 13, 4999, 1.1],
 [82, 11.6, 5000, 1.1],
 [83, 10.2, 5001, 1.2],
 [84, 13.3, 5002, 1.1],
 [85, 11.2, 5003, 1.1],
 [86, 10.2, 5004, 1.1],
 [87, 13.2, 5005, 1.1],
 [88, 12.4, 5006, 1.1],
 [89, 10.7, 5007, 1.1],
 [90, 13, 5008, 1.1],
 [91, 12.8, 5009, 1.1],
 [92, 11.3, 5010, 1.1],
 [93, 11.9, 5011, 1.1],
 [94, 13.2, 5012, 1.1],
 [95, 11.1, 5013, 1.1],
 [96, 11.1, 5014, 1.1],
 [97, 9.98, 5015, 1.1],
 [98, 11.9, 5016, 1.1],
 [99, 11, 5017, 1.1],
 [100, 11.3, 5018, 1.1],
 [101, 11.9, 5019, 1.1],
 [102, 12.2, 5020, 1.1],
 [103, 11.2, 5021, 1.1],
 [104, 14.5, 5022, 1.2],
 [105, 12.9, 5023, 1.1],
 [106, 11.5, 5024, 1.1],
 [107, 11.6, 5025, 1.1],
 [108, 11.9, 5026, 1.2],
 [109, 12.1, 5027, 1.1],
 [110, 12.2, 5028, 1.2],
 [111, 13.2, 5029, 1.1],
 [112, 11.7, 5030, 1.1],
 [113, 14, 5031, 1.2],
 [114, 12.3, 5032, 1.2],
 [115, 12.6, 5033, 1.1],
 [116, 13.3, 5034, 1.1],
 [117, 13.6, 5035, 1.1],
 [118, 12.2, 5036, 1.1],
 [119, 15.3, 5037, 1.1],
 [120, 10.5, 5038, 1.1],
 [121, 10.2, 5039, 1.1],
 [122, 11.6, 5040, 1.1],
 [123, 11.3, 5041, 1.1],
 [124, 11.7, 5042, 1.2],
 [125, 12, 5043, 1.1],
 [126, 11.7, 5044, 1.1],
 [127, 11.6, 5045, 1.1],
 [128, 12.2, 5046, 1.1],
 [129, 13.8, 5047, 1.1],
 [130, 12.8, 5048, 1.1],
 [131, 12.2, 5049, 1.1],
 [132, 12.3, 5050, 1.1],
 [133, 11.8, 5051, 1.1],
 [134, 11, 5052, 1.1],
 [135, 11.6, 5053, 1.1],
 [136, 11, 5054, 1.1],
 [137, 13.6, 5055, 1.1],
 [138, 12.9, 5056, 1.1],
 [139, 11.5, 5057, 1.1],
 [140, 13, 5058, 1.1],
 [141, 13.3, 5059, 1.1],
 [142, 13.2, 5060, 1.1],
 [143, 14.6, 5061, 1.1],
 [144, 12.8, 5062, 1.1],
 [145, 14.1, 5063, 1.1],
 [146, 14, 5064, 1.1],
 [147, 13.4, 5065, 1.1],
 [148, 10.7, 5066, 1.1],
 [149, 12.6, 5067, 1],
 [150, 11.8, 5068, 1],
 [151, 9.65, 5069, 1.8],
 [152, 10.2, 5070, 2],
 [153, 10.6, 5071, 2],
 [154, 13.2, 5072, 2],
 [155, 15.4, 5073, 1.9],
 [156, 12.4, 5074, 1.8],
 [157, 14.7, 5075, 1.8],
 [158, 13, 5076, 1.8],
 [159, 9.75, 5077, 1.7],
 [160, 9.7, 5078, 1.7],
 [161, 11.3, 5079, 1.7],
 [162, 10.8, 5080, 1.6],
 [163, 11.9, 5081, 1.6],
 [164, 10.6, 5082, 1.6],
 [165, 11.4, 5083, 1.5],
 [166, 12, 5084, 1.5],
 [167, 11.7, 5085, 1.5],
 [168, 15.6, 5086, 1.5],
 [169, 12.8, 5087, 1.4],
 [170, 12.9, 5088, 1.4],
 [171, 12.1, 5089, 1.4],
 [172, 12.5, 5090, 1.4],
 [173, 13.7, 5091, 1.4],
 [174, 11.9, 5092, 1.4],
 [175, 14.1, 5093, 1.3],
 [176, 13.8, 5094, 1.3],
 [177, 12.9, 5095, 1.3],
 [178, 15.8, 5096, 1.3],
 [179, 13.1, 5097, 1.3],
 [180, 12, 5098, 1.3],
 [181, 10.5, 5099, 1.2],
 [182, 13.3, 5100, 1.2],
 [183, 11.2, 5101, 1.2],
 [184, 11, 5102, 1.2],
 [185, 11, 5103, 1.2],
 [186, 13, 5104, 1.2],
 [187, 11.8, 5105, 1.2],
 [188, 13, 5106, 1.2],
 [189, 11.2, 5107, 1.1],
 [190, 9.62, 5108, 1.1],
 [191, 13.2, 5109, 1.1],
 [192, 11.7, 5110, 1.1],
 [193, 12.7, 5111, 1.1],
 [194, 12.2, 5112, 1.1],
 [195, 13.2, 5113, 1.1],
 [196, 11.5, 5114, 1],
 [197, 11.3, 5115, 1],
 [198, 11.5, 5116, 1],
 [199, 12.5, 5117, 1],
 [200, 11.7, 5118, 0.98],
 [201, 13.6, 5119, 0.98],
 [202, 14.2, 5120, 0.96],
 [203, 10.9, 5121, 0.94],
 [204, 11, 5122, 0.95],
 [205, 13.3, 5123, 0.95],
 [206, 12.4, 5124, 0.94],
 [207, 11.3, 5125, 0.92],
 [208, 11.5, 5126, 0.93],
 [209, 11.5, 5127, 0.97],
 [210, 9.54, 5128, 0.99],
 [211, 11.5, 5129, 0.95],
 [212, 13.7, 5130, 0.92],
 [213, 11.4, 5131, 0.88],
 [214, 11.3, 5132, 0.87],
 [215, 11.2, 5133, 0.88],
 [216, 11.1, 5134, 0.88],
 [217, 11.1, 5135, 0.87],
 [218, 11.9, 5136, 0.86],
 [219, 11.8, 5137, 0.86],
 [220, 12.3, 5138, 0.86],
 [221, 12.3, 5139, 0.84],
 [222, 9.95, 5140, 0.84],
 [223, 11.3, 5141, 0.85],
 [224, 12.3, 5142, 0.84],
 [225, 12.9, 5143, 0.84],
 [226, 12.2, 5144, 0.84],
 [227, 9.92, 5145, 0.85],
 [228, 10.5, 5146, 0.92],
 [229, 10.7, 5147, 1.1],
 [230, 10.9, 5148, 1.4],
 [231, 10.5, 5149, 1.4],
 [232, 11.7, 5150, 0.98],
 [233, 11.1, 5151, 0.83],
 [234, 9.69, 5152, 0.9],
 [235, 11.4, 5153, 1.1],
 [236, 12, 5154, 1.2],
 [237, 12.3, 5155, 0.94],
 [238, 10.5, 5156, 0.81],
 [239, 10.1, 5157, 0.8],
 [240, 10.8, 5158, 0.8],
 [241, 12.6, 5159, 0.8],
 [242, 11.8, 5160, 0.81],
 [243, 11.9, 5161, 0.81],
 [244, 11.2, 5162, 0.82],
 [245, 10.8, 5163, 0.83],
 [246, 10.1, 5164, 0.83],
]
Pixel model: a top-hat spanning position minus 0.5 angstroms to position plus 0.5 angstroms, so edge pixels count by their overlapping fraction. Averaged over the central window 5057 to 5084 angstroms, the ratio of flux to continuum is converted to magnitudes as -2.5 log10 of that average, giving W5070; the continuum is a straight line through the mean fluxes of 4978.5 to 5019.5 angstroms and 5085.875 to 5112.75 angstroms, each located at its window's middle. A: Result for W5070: 0.01 mag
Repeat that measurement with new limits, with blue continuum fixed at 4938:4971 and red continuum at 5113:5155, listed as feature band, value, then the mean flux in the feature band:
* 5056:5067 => -0.069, 13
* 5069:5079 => 0.016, 11.9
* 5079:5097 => -0.062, 12.7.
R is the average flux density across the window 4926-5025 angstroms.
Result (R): 12.6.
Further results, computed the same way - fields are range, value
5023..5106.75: 12.3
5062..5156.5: 12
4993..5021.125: 11.9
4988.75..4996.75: 12.7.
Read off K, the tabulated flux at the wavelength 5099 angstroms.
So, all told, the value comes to 10.5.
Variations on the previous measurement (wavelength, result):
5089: 12.1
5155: 12.3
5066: 10.7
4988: 11.6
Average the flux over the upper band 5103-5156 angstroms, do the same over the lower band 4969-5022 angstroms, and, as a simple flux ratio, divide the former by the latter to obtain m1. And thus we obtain 0.95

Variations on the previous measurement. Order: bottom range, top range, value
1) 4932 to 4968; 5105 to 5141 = 0.91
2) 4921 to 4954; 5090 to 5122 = 0.94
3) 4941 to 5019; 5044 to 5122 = 0.98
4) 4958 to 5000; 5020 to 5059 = 0.97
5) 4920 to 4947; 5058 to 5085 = 0.94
